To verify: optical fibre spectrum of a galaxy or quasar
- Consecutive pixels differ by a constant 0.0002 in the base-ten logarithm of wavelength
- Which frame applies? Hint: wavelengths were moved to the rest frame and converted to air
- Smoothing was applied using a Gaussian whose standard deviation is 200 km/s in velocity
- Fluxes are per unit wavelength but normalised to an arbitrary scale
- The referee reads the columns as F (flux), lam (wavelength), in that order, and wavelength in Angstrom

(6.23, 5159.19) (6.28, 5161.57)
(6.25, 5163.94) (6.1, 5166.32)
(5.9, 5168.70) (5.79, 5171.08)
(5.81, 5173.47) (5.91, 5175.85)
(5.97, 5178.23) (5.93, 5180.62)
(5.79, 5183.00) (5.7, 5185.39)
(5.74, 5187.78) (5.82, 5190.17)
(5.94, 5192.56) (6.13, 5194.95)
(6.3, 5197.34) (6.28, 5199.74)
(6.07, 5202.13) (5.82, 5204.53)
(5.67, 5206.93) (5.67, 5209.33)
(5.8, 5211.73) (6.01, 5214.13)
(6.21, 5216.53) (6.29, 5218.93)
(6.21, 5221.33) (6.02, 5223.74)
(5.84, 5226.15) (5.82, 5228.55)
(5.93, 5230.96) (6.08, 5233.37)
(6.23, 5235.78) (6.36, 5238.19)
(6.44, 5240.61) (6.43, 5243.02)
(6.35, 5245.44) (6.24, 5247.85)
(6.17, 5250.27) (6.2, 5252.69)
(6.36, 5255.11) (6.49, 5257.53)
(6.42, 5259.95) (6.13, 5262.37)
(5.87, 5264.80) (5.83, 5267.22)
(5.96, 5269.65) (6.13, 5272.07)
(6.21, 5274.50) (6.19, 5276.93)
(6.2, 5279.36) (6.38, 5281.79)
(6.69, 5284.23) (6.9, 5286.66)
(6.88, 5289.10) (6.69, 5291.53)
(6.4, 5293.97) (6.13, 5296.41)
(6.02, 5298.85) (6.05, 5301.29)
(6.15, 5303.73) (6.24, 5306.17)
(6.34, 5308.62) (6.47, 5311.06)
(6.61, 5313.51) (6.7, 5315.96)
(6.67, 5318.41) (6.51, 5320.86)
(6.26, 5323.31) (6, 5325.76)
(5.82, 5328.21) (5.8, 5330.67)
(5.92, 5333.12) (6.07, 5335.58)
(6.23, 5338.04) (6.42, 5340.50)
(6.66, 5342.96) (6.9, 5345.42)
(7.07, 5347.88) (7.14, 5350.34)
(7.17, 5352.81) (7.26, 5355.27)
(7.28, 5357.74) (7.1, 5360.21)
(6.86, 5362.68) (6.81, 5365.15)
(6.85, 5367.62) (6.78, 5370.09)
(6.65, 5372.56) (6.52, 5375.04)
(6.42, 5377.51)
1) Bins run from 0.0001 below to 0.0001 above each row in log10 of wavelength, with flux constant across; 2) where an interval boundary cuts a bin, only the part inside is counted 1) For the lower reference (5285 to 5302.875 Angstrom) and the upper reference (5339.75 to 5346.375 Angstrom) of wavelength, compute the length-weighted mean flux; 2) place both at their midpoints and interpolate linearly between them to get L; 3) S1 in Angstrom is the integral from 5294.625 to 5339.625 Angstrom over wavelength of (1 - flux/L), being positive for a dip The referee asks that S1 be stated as 2.2 Angstrom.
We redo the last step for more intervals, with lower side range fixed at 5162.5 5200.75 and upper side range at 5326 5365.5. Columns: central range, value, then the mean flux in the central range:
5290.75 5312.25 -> 0.6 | 6.27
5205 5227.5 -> 0.5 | 5.96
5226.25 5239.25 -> 0.2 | 6.06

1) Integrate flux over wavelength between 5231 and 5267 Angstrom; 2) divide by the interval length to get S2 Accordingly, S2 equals 6.25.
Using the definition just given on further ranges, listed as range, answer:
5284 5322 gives 6.46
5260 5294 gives 6.32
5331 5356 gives 6.64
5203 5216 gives 5.82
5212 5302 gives 6.23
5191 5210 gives 5.99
